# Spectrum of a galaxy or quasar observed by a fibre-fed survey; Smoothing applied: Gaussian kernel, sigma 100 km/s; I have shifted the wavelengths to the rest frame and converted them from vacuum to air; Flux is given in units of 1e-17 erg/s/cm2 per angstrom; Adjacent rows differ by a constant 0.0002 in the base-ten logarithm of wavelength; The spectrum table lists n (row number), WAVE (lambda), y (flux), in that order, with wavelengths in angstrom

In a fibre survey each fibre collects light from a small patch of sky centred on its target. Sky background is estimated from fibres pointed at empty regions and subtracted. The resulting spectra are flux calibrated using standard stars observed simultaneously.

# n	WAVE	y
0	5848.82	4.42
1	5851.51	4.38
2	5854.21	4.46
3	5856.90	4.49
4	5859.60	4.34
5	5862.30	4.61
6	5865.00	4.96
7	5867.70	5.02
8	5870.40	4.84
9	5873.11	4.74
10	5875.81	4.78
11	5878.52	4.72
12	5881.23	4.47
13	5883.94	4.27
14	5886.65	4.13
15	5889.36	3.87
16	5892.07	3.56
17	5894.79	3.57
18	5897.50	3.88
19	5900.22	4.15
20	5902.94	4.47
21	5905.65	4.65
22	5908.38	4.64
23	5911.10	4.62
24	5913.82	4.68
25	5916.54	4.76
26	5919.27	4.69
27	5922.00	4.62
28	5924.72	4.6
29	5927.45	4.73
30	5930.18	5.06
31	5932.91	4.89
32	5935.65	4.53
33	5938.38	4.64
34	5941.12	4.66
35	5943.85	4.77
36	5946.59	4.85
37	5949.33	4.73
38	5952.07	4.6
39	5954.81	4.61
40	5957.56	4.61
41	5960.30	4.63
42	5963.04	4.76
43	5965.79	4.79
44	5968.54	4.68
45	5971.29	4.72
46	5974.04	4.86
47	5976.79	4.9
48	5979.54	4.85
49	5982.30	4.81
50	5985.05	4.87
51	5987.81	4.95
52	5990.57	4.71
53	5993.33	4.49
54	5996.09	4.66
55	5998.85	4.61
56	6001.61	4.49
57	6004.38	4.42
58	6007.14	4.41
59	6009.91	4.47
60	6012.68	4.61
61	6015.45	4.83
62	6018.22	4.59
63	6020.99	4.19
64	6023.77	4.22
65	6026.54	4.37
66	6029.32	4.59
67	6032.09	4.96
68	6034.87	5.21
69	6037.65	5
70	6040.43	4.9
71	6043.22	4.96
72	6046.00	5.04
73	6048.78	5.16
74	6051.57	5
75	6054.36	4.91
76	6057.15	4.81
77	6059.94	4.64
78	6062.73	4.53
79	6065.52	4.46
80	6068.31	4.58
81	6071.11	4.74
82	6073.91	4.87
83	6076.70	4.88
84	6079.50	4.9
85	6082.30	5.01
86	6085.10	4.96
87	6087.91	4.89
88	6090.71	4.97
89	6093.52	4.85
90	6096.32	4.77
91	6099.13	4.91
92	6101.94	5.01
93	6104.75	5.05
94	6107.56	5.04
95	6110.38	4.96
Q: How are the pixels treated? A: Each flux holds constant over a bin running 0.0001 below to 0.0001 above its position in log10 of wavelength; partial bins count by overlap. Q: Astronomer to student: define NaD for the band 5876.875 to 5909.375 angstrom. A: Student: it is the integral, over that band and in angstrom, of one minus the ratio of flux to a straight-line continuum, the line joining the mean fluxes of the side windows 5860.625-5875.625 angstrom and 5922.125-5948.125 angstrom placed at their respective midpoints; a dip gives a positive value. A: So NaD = 4.0 angstrom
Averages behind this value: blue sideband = 4.82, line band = 4.2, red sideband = 4.74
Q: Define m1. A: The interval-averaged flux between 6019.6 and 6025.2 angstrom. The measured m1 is 4.21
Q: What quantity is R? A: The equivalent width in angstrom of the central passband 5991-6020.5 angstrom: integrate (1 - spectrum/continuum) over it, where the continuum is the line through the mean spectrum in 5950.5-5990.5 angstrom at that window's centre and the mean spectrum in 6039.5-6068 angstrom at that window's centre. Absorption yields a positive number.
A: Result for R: 1.5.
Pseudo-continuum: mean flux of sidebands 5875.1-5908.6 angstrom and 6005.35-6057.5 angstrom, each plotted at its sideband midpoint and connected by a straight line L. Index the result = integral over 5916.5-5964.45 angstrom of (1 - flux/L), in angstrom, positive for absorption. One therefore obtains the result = -3.33 angstrom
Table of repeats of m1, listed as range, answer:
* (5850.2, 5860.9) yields 4.42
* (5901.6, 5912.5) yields 4.6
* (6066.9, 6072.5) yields 4.66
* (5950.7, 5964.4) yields 4.64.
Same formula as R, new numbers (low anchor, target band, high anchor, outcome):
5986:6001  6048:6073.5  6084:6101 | 0.37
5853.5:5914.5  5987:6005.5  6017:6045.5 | 0.13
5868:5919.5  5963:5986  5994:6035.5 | -1.52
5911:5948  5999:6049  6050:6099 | 1.11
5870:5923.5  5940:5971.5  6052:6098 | -1.17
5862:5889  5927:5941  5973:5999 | -0.17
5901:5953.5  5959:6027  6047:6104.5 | 1.71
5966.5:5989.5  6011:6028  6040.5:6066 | 1.30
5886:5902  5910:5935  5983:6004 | -3.90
